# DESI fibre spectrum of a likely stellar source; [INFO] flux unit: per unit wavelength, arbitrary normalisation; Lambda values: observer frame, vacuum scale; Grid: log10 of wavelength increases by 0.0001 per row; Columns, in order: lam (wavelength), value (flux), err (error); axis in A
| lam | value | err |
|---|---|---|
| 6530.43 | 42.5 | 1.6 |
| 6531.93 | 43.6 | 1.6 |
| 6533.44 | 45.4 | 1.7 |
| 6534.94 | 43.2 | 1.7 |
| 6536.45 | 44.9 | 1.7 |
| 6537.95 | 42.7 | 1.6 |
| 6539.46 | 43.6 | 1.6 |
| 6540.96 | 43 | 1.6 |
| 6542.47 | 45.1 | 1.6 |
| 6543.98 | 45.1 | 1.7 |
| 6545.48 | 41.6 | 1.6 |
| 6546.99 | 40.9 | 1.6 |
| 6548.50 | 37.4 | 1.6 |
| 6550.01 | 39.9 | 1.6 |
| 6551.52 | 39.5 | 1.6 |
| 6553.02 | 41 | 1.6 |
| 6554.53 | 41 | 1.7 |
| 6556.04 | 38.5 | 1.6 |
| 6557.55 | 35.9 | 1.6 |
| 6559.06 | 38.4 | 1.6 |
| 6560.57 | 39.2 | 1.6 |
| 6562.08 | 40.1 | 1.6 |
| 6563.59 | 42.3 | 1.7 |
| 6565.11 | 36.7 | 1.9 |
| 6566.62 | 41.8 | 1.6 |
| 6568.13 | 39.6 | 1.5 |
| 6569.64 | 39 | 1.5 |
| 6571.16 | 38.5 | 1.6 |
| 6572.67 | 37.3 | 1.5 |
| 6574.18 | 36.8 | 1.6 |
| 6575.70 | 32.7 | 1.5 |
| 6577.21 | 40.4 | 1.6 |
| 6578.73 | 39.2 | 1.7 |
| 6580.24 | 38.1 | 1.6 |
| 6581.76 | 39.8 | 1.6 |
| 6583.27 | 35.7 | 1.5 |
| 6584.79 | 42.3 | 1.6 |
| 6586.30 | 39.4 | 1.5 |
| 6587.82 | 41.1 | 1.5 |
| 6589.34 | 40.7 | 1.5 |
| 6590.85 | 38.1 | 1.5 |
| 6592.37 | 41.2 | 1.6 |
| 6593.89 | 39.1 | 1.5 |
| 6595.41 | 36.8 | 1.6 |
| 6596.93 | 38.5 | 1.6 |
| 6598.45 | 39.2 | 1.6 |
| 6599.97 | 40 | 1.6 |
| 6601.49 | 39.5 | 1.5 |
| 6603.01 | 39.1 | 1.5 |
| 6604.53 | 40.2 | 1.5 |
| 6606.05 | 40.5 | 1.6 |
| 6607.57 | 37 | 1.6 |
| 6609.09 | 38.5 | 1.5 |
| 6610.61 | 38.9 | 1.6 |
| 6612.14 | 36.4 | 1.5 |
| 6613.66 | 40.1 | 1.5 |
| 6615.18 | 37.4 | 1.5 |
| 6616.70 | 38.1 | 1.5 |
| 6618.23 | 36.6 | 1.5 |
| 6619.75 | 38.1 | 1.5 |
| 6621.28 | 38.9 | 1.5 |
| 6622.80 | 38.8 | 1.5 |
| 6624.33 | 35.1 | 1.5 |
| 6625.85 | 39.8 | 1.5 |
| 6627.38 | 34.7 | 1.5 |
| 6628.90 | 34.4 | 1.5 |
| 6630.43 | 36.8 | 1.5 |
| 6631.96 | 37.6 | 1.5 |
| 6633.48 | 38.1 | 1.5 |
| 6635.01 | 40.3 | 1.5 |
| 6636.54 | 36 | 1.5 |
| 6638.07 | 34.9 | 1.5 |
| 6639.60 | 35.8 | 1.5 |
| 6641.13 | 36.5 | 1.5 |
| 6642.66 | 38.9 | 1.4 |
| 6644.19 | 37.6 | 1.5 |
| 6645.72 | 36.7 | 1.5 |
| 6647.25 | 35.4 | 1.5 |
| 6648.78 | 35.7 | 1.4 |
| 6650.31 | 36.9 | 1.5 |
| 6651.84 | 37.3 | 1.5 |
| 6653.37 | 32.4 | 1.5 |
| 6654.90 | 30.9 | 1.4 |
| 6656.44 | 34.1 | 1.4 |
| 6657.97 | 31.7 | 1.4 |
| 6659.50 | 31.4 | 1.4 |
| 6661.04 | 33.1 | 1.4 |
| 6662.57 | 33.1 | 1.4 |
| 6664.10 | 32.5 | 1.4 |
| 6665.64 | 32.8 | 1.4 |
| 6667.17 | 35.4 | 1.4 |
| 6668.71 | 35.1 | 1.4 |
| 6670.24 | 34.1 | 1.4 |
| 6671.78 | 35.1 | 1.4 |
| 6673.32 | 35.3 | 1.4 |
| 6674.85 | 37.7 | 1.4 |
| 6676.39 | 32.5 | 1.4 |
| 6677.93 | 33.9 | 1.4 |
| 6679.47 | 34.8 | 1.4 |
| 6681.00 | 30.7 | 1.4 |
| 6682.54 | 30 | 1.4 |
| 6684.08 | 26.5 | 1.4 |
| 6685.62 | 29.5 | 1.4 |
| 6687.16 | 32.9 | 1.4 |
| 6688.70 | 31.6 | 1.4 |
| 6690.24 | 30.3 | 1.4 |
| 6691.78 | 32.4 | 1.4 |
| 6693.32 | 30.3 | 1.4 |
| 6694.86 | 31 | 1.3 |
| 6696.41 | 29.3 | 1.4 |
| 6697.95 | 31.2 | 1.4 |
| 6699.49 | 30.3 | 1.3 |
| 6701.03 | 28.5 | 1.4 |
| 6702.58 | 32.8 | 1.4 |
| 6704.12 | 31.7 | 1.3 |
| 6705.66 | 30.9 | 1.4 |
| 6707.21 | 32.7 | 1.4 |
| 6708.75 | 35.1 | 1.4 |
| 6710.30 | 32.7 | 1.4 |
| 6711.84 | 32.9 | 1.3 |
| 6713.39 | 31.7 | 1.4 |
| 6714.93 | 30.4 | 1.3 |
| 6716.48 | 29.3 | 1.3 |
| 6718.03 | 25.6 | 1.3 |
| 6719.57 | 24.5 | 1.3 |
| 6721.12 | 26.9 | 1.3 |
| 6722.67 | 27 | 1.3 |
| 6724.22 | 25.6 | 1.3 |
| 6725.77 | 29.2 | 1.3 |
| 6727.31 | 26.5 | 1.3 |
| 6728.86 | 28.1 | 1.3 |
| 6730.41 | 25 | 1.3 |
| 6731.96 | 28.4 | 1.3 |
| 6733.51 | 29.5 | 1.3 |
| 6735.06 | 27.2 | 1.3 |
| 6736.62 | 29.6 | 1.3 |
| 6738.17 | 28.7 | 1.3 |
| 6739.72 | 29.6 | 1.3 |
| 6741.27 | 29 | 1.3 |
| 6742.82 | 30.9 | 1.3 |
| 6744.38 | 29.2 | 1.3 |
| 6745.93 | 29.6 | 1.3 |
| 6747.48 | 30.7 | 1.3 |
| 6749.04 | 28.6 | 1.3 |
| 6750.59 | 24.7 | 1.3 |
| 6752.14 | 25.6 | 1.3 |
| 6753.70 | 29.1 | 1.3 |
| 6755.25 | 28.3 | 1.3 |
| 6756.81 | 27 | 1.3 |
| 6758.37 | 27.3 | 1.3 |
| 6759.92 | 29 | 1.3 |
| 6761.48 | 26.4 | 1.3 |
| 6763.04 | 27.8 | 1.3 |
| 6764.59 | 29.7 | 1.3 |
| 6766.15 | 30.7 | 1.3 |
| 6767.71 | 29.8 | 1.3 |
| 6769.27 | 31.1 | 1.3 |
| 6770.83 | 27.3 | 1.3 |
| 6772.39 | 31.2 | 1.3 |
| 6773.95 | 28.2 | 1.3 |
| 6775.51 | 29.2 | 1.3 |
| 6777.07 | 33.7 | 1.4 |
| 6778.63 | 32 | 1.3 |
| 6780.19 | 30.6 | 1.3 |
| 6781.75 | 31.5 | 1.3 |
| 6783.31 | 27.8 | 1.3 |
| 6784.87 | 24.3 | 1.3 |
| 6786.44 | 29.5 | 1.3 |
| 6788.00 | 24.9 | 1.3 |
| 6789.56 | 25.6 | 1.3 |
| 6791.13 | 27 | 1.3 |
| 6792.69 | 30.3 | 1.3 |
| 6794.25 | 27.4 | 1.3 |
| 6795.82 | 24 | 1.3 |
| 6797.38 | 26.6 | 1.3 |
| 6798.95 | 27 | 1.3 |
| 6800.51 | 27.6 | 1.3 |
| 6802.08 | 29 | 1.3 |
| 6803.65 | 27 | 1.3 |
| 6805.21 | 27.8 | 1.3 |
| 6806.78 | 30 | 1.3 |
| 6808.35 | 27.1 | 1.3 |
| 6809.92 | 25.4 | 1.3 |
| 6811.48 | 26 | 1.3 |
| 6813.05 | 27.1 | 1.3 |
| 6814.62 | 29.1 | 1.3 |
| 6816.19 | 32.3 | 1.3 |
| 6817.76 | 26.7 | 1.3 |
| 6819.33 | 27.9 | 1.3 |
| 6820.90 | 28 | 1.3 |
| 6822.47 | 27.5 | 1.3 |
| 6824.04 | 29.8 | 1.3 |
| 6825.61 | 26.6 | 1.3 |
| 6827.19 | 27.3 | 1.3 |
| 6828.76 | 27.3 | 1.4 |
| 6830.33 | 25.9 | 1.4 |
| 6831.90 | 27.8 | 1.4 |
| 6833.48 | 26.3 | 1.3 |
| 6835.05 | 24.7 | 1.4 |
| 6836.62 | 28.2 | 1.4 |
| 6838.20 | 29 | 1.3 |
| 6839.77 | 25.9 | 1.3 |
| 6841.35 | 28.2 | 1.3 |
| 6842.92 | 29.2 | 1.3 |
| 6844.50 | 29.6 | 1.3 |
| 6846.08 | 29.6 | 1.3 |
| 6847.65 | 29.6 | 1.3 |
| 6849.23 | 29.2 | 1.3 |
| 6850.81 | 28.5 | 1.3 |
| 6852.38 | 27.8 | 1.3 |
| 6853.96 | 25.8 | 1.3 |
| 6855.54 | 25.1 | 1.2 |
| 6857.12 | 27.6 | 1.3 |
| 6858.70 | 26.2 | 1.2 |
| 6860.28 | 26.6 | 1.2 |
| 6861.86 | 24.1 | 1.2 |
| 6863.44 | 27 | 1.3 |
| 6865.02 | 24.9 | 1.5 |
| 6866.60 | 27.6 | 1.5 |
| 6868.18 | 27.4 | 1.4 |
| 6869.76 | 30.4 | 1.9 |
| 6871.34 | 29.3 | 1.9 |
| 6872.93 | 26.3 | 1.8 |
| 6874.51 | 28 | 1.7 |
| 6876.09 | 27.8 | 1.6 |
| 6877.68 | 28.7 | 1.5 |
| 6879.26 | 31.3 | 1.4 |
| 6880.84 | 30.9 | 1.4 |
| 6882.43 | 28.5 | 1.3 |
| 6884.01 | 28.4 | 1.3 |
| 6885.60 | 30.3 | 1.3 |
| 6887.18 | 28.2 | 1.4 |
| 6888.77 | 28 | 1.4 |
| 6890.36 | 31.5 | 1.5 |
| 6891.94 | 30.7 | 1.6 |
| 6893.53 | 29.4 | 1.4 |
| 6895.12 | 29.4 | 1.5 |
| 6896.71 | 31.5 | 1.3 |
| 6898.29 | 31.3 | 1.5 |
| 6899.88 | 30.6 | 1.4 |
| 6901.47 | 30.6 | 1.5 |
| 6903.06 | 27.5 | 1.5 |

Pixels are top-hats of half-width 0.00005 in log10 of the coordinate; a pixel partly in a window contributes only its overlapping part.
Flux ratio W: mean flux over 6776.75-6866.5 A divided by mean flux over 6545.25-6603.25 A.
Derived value 0.71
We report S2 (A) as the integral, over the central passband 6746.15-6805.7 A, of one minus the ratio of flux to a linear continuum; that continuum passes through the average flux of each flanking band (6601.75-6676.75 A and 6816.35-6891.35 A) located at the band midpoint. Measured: 5.1 A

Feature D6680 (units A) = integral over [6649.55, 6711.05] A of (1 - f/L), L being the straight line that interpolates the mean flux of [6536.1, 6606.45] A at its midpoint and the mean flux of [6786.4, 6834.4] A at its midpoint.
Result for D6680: 3.0 A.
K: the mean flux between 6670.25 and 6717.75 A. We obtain 31.8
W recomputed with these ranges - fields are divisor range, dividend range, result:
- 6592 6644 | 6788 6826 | 0.73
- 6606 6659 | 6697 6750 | 0.80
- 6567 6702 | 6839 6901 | 0.79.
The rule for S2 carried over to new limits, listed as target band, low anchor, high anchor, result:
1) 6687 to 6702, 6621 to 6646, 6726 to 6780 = 1.0 A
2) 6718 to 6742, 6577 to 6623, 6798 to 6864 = 3.7 A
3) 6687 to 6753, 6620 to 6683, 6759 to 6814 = 4.7 A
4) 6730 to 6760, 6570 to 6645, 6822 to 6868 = 3.3 A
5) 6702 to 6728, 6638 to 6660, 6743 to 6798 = 1.5 A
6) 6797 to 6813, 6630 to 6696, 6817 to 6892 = 1.2 A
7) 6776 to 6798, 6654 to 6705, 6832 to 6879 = 0.9 A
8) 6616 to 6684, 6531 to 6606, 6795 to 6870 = 1.8 A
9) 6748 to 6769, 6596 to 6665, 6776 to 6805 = 1.2 A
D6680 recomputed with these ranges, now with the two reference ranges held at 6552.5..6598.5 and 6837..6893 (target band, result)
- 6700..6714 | 0.82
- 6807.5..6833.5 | 1.99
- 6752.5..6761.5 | 1.22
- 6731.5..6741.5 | 1.25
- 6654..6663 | 0.88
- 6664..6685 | 1.18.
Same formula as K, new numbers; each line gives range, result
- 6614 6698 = 34.6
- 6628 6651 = 36.8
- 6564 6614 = 38.9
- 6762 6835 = 28.1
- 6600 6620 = 38.6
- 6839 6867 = 27.4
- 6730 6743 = 28.7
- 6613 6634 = 37.5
